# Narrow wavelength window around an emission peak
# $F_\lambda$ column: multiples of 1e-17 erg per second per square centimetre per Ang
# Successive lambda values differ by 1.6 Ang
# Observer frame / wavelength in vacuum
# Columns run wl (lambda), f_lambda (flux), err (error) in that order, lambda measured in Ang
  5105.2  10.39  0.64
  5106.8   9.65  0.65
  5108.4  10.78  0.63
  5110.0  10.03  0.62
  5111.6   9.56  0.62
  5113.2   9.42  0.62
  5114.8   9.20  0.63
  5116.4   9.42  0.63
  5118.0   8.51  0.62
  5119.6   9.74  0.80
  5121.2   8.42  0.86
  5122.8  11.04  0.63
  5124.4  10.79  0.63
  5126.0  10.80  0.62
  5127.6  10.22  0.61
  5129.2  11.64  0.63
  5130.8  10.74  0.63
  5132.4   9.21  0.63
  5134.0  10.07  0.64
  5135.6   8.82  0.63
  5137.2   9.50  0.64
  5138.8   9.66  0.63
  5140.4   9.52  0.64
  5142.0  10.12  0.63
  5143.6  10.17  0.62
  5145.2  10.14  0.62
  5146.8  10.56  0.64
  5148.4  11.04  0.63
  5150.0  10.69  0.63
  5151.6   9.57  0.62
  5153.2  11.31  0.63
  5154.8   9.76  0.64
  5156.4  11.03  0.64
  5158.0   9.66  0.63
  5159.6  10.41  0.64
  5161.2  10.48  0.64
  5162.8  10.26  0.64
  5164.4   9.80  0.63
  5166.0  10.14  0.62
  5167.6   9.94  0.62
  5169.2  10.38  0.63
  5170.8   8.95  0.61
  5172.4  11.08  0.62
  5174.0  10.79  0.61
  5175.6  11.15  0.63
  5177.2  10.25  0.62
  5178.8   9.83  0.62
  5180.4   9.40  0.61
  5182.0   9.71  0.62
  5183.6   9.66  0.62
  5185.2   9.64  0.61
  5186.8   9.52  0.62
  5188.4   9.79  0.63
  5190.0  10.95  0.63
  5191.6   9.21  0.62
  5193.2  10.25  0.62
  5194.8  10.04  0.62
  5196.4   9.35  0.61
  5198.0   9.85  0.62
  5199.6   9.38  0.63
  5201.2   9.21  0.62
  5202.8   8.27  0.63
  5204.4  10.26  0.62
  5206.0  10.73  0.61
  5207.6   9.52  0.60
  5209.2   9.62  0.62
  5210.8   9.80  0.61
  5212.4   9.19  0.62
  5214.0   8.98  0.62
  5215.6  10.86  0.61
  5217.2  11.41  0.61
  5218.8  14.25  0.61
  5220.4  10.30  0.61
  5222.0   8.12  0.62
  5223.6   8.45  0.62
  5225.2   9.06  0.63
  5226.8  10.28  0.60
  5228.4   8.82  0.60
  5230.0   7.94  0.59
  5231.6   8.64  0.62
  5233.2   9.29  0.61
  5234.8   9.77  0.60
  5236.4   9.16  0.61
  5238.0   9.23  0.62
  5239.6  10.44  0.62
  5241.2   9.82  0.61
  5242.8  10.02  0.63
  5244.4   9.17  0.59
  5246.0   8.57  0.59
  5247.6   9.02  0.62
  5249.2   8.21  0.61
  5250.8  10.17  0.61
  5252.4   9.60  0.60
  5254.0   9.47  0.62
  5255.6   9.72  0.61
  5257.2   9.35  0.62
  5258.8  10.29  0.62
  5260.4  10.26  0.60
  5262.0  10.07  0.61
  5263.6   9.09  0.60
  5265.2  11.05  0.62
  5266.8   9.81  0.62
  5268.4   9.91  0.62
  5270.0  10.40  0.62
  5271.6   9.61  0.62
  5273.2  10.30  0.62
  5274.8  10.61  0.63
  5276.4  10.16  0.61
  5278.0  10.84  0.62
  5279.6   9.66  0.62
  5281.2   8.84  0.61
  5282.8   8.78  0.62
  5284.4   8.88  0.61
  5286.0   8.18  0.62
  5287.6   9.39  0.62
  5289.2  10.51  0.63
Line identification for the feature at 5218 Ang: H-beta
